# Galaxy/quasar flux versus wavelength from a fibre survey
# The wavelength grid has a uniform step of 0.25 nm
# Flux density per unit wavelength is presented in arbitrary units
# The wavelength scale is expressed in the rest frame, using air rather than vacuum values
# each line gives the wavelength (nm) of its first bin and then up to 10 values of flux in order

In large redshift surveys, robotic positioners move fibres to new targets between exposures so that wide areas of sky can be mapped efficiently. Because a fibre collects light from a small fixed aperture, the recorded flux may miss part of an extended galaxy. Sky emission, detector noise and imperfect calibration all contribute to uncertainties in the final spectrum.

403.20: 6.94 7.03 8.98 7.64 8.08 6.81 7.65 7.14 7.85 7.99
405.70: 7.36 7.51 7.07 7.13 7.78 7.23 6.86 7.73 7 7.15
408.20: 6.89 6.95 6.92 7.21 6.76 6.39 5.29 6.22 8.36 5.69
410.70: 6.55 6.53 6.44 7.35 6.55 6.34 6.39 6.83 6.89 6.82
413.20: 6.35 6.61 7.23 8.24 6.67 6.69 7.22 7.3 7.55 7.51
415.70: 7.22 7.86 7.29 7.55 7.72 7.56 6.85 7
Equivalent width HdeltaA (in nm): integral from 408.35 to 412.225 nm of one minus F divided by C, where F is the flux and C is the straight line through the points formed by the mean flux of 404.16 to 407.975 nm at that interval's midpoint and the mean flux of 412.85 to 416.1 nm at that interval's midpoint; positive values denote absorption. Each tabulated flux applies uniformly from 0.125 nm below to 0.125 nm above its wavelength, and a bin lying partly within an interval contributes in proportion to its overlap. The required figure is 0.35 nm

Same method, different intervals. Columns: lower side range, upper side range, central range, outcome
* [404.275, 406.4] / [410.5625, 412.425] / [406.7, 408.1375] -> -0.017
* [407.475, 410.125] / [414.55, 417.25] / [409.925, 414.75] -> 0.194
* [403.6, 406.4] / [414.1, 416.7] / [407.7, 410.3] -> 0.240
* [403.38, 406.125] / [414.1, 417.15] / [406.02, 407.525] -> 0.058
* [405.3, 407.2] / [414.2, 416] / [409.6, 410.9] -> 0.158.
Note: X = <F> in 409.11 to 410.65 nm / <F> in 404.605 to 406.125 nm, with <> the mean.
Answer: 0.85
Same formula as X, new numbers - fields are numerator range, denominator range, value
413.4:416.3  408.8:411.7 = 1.10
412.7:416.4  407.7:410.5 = 1.06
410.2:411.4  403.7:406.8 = 0.87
